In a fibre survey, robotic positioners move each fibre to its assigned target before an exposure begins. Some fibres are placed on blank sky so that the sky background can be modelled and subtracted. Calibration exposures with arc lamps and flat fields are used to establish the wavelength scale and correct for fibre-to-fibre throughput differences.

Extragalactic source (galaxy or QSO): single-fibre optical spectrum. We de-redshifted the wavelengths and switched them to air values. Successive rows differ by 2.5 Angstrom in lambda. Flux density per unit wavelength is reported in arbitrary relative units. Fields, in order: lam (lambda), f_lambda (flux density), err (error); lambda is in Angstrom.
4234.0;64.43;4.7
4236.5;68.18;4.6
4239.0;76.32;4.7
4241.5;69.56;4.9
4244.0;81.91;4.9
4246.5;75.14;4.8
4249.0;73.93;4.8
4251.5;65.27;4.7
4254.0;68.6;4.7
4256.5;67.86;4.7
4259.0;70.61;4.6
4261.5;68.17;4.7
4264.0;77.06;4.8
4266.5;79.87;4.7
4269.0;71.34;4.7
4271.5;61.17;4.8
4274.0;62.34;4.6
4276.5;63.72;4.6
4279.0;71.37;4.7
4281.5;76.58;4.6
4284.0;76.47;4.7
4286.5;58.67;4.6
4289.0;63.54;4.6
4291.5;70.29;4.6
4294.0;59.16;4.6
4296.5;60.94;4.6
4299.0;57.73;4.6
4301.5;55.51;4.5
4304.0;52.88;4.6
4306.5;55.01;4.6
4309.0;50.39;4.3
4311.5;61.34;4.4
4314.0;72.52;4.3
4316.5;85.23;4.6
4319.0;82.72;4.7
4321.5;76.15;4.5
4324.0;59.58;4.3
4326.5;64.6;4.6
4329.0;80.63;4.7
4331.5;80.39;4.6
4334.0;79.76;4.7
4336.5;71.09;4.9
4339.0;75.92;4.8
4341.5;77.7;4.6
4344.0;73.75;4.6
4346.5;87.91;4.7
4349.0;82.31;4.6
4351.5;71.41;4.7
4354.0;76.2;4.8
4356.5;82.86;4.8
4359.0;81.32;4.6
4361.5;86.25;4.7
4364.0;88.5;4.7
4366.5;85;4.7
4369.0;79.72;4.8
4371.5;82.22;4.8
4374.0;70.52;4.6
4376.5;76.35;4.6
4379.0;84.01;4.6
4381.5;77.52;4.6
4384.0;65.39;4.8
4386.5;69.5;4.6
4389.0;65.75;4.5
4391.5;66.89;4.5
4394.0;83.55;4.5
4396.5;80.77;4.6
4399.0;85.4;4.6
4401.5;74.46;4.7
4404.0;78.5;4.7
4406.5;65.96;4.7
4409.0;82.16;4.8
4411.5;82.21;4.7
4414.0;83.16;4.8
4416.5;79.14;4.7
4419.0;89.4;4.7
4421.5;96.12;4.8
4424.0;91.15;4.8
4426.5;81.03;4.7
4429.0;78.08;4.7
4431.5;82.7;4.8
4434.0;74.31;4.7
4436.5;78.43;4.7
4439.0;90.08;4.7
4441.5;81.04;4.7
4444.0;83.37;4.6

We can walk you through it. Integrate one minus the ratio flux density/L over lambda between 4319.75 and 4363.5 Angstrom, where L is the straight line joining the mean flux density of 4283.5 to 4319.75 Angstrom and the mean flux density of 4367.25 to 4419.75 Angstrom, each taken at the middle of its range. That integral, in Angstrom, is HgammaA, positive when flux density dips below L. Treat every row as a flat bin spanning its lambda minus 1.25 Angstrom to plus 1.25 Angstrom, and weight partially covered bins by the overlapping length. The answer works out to -4.8 Angstrom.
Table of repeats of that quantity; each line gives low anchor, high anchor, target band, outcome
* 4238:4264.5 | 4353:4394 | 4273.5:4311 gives 5.9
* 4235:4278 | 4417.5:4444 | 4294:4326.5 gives 4.7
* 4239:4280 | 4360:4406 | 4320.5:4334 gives 0.3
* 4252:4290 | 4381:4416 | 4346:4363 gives -1.7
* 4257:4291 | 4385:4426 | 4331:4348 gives -0.8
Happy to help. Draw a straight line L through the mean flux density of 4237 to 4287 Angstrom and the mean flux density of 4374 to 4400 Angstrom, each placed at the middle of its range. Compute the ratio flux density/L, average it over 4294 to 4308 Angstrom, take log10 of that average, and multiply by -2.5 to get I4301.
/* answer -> 0.266 mag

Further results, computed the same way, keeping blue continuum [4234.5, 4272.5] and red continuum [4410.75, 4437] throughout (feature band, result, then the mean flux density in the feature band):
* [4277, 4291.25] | 0.070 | 69.1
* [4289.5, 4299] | 0.186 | 62.7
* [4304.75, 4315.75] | 0.239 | 60.7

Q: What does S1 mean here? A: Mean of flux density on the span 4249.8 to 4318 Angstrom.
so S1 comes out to 66.2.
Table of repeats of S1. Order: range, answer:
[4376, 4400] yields 75.4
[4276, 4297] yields 67.1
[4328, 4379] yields 79.6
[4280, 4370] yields 72.2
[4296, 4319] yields 62.5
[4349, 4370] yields 81.5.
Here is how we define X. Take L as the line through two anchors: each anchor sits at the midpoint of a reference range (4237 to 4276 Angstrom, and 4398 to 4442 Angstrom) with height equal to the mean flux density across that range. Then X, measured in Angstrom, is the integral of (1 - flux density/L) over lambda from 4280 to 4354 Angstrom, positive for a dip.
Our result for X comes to 5.3 Angstrom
